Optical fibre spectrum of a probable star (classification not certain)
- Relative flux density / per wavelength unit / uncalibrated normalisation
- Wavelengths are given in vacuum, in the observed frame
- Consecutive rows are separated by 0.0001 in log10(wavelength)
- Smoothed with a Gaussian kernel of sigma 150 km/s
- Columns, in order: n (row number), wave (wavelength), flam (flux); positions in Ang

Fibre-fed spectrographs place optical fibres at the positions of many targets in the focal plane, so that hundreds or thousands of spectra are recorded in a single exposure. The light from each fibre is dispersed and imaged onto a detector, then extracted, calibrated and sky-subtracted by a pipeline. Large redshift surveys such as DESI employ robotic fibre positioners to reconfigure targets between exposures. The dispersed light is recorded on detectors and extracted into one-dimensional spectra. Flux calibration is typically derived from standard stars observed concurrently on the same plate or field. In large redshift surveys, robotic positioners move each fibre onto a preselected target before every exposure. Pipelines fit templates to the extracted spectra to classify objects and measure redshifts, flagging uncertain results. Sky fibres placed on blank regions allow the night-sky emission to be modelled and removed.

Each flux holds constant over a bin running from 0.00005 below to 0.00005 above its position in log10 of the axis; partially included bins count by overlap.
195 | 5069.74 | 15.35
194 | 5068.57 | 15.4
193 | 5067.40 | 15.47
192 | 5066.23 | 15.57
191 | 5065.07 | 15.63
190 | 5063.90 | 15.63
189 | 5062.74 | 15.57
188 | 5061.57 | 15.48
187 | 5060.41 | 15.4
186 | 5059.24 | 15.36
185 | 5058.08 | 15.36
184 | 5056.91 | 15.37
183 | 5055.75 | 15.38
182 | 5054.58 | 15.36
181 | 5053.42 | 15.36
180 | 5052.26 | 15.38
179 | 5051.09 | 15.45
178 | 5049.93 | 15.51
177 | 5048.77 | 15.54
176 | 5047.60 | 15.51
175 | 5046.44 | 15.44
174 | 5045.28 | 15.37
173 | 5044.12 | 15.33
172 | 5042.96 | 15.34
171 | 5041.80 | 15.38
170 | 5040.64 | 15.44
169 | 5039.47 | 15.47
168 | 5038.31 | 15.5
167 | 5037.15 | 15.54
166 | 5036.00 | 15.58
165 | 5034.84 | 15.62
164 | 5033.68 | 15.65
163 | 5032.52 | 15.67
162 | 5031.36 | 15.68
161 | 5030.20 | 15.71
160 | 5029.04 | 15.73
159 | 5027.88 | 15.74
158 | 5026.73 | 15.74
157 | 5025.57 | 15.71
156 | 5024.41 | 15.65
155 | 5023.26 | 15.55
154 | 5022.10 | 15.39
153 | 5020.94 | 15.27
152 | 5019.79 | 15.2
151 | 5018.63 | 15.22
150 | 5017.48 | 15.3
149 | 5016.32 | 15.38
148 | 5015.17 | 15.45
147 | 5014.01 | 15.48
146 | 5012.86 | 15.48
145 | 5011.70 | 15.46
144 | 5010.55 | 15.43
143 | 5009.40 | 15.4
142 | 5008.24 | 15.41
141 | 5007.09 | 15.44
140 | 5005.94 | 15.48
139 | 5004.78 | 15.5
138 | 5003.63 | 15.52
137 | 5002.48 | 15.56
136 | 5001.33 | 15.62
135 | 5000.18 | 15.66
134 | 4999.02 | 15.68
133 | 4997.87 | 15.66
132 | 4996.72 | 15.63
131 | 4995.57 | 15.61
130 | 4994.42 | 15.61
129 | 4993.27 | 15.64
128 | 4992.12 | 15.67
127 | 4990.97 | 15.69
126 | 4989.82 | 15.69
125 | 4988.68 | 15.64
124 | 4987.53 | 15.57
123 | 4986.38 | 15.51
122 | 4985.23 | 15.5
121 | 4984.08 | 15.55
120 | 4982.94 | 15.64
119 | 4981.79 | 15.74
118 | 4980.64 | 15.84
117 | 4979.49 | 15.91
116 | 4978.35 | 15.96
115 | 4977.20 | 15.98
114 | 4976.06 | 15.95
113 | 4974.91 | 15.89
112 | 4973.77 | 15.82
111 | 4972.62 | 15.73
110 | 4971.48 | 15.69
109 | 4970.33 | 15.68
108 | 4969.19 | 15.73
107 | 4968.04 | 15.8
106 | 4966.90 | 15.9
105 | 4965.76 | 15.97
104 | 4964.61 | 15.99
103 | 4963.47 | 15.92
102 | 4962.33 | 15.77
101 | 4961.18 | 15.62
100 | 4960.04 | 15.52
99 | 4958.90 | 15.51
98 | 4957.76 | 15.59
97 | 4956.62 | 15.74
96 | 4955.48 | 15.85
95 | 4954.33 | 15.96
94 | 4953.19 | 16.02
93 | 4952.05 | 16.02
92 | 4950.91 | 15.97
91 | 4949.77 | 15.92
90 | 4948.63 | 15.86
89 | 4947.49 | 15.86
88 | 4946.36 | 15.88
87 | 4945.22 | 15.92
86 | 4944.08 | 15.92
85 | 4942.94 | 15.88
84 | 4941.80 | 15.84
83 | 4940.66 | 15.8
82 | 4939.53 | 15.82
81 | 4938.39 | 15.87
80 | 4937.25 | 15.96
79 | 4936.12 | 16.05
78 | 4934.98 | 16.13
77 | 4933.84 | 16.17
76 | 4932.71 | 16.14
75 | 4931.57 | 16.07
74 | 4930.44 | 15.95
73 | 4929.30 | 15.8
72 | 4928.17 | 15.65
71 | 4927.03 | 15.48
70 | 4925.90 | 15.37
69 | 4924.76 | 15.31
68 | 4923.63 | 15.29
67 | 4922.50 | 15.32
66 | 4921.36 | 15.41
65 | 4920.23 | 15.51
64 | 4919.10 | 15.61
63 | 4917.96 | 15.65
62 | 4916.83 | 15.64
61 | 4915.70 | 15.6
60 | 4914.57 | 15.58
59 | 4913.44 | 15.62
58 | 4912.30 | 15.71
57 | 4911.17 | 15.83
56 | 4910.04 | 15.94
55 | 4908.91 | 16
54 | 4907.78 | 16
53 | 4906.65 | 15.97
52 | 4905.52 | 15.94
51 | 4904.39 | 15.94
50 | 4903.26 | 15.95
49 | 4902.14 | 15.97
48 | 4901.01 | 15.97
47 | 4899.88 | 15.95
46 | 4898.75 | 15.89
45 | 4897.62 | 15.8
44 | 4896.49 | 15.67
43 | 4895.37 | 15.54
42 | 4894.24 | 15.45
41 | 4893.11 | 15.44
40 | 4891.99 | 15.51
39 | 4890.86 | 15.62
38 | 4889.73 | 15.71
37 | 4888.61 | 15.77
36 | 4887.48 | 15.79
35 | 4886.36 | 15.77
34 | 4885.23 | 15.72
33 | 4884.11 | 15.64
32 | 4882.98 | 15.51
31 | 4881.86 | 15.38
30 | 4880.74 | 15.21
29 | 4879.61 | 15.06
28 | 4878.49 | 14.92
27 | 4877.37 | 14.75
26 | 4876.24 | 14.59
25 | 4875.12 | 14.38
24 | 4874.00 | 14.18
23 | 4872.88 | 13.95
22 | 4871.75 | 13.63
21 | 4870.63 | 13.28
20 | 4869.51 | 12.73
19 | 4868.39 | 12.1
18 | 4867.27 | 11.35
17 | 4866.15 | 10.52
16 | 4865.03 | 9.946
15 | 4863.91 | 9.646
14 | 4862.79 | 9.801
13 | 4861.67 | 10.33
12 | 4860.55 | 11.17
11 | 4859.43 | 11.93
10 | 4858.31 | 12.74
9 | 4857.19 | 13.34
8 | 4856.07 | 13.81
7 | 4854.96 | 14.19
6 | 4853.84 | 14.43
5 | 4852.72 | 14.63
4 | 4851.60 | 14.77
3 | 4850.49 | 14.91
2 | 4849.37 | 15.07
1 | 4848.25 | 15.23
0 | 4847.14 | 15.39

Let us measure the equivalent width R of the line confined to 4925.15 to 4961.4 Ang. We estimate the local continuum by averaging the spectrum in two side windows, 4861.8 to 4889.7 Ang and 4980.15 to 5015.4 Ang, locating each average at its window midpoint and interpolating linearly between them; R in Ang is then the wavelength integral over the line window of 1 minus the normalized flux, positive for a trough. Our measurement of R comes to -2.7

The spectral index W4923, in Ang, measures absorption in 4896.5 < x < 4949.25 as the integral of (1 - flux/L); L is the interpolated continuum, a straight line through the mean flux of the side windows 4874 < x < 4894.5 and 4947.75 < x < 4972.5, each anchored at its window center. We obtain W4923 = -0.8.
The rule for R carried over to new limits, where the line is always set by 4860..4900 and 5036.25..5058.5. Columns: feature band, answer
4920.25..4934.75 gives -1.20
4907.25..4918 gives -1.06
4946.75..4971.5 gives -1.84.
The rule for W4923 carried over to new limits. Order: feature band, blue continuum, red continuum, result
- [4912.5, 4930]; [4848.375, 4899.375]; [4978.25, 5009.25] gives -1.0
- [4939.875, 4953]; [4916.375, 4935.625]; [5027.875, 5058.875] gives -0.2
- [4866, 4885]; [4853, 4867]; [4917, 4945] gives -2.0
